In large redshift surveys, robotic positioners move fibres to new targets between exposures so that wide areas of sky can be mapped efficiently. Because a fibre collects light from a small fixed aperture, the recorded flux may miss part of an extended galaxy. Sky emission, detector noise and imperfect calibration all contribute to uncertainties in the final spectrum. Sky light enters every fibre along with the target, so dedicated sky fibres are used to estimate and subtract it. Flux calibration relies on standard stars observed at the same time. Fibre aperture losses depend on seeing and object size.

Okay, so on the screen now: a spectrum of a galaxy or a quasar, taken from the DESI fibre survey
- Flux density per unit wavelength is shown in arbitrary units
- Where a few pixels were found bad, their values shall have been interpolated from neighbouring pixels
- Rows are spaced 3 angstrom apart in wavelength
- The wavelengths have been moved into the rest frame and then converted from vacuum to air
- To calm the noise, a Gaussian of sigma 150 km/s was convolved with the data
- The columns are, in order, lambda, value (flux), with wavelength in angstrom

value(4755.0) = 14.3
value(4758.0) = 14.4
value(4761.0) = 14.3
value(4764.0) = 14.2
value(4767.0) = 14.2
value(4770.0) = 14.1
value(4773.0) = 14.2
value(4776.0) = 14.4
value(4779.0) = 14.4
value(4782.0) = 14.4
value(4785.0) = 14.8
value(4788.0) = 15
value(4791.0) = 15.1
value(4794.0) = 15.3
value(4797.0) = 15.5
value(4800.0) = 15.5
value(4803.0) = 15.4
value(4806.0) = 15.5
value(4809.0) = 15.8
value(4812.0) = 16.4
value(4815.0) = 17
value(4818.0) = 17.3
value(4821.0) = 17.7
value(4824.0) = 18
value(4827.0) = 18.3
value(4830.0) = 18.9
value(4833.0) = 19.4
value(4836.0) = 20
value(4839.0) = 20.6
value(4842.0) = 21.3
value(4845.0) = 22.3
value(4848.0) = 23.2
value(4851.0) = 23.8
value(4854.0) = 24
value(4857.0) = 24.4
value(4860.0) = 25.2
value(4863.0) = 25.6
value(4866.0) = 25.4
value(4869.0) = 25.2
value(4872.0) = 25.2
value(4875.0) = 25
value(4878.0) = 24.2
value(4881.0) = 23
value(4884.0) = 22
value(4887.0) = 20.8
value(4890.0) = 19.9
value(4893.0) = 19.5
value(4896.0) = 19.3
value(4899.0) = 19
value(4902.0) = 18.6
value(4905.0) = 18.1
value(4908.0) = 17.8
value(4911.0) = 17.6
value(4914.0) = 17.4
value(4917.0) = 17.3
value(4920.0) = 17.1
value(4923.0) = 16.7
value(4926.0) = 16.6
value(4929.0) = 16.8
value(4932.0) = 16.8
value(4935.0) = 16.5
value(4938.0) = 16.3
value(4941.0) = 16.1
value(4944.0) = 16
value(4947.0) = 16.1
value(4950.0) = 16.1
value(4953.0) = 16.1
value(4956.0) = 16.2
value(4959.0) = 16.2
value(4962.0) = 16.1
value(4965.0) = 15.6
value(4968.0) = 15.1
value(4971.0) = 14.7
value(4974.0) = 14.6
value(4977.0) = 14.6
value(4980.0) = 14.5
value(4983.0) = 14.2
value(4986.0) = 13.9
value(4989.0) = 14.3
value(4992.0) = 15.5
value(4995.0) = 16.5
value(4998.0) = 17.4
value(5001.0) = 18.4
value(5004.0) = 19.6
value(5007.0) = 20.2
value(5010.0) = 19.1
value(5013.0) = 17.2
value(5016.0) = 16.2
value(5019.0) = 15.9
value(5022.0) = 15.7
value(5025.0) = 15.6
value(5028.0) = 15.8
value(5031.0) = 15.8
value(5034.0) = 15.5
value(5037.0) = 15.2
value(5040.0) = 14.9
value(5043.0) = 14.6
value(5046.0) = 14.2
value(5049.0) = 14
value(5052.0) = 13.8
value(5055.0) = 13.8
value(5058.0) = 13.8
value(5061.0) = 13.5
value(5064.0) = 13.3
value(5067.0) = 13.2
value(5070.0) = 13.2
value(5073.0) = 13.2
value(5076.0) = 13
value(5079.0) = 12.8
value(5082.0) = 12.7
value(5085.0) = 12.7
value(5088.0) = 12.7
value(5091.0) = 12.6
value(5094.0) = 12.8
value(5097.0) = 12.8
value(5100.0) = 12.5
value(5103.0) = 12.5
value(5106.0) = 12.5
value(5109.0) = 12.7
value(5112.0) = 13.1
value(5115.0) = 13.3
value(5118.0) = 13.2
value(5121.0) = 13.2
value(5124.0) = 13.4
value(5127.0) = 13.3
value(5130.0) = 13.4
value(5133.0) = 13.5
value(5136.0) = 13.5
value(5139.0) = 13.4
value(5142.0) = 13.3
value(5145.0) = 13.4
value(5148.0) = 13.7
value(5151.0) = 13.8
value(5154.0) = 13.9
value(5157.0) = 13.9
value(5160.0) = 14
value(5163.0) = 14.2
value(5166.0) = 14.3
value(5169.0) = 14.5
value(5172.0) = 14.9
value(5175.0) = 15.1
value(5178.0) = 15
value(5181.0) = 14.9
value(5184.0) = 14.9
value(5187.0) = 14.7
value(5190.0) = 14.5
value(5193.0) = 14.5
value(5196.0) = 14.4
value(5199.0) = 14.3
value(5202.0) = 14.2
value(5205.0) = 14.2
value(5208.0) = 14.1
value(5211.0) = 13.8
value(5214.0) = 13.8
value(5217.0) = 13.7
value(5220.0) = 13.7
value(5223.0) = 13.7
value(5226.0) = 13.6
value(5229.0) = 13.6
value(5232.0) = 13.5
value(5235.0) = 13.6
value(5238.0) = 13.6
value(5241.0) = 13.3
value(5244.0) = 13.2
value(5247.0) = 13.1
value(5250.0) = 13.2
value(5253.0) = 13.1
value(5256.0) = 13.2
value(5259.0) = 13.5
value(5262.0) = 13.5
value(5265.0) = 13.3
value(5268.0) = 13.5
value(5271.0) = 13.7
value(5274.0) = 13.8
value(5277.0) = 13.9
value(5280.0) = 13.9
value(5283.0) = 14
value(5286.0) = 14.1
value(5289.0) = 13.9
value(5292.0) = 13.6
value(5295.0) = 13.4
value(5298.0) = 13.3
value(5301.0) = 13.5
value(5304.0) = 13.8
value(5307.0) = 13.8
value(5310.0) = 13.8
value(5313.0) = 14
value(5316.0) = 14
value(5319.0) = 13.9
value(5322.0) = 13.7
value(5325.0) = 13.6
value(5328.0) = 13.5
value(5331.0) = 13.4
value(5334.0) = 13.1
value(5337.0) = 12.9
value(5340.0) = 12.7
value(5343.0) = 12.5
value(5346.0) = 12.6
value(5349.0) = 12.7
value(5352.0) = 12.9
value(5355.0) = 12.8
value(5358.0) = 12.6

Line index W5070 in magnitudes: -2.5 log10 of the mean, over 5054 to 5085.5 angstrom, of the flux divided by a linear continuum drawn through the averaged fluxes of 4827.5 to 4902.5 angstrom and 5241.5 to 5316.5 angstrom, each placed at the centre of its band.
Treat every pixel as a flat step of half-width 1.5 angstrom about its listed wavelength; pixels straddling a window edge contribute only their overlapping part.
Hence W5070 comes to 0.33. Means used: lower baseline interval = 22.2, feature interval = 13.2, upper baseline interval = 13.6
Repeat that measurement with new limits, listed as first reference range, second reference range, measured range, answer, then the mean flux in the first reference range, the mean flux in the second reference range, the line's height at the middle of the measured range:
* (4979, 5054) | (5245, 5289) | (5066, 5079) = 0.17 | 15.9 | 13.6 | 15.4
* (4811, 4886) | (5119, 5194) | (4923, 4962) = 0.19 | 21.8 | 14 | 19.4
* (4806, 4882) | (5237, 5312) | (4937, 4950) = 0.21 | 21.4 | 13.6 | 19.6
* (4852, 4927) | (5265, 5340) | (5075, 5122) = 0.33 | 21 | 13.6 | 17.3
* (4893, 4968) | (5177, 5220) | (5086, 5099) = 0.21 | 16.9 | 14.3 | 15.4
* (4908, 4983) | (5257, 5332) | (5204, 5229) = 0.03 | 16.1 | 13.7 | 14.2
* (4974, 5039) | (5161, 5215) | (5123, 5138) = 0.12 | 16.2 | 14.5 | 15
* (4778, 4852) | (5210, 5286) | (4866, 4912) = -0.24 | 17.6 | 13.6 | 16.9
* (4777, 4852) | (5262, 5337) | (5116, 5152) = 0.12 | 17.6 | 13.7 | 15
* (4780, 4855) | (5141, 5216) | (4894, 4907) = -0.10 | 18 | 14.3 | 17.1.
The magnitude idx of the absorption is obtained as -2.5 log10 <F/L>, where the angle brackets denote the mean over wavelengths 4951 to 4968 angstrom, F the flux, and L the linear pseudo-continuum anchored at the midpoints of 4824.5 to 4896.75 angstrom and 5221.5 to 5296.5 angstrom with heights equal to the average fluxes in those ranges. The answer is 0.25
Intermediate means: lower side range 22.3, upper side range 13.6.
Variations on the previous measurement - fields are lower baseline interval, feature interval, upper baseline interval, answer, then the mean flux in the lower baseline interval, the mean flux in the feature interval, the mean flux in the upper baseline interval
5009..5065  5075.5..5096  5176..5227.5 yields 0.17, 15.1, 12.7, 14.2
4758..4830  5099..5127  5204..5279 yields 0.09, 15.6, 13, 13.6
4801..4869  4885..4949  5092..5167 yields 0.04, 20.3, 17.7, 13.3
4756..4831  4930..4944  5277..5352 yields -0.10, 15.6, 16.4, 13.5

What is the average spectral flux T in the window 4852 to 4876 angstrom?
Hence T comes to 25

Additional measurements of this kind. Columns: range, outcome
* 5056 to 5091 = 13.1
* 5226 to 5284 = 13.5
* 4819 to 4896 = 22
